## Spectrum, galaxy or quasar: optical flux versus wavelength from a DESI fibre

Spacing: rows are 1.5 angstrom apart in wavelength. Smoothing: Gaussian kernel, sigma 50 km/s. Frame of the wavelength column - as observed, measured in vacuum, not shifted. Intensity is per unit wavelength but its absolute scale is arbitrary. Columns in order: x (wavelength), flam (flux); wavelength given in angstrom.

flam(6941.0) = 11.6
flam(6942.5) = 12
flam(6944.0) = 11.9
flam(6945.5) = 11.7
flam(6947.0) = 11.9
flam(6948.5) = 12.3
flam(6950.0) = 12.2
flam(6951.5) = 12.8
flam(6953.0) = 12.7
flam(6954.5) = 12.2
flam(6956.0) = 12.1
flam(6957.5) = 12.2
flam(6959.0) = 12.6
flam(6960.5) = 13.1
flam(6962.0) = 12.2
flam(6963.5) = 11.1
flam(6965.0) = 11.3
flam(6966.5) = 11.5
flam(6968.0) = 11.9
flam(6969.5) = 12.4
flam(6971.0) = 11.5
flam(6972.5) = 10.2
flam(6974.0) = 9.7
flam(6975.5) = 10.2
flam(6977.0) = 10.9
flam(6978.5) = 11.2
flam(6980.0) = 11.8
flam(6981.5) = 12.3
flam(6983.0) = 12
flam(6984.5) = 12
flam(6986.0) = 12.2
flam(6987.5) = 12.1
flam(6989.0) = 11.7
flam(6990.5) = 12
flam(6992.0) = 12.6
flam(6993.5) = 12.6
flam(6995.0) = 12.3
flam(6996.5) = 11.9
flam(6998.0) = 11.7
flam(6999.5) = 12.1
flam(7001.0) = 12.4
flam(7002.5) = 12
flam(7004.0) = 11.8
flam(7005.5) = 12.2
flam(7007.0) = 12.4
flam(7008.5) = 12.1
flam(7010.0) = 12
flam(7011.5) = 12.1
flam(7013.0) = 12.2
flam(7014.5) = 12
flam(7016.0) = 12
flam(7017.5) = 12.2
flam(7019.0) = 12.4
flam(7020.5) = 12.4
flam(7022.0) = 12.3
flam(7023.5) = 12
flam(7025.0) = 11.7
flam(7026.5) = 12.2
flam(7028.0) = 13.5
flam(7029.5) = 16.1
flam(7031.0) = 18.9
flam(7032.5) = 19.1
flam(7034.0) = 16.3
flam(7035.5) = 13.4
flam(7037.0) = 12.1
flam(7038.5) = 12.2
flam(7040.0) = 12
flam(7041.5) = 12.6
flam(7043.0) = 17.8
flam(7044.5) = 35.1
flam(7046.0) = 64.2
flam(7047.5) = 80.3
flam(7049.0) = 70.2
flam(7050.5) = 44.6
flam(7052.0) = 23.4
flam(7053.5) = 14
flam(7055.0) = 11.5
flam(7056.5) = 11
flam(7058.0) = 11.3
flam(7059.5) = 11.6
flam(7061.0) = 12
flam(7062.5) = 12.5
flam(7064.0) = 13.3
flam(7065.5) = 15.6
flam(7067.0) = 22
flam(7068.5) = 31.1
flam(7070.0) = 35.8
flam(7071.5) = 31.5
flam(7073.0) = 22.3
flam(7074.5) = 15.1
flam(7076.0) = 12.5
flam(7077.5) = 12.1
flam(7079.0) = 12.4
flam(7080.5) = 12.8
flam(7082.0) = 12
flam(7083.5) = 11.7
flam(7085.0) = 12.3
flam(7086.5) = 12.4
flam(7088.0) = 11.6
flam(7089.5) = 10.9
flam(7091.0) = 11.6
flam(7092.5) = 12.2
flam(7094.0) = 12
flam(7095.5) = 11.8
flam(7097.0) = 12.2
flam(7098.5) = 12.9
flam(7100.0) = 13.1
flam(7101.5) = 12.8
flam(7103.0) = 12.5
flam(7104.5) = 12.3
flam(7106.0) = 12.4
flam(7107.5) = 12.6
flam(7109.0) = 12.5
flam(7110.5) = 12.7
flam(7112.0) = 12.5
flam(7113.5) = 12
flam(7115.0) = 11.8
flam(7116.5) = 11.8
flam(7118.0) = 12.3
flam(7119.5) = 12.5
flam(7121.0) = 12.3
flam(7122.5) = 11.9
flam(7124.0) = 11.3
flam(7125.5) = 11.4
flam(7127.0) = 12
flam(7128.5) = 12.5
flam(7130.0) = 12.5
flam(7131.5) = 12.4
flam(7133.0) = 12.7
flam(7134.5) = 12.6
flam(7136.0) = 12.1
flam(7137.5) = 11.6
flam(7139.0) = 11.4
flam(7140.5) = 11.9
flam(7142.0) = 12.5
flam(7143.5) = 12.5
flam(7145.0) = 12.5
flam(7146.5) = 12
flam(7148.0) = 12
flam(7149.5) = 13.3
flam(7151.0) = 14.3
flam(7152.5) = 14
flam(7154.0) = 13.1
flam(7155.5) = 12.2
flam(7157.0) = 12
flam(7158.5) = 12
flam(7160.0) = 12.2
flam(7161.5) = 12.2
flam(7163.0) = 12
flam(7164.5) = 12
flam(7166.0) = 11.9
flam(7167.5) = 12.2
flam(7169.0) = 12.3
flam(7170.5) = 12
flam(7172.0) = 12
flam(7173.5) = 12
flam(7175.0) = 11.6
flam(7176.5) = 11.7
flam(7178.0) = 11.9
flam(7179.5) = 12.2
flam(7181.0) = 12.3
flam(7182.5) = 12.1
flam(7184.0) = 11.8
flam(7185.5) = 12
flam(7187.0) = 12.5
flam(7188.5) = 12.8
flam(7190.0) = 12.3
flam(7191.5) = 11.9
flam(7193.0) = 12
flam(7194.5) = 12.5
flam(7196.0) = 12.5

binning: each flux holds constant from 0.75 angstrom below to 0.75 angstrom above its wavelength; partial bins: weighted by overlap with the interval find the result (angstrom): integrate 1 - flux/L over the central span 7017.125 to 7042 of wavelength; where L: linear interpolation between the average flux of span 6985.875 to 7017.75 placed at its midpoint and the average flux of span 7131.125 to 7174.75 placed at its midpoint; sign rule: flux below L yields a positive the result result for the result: -3.0 angstrom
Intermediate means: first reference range 12.1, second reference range 12.3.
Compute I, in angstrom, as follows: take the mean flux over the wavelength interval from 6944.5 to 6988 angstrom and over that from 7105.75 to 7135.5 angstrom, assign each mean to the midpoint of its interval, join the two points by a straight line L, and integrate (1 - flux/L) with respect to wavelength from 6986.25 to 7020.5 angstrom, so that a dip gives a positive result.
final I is -0.7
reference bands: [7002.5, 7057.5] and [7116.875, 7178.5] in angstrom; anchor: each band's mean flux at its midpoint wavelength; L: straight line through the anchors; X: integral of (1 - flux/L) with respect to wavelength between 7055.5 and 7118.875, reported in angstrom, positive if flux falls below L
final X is 7.3 angstrom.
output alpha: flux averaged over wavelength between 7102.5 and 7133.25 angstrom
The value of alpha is 12.2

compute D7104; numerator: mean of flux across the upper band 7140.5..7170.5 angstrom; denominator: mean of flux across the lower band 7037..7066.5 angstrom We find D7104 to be 0.50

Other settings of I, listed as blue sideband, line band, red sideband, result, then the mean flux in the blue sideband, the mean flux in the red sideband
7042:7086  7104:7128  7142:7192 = 7.8 angstrom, 23.7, 12.3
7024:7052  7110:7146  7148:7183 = 9.4 angstrom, 26.6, 12.3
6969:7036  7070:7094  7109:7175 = -4.8 angstrom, 12.5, 12.3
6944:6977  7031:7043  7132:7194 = -2.6 angstrom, 11.8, 12.3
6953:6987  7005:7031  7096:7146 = -1.7 angstrom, 11.7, 12.3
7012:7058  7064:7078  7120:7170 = -2.6 angstrom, 21.1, 12.3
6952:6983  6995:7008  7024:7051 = 4.7 angstrom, 11.7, 26.5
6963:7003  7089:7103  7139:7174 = -0.1 angstrom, 11.7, 12.4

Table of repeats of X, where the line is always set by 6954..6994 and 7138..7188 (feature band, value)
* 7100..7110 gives -0.4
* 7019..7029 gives -0.5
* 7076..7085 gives -0.1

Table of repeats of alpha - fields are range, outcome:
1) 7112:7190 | 12.2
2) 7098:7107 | 12.7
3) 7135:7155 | 12.6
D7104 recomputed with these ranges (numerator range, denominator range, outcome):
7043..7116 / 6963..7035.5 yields 1.54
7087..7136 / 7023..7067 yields 0.56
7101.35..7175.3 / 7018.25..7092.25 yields 0.63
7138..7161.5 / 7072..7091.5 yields 0.94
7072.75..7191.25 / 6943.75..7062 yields 0.80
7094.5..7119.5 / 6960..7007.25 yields 1.05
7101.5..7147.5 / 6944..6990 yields 1.03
